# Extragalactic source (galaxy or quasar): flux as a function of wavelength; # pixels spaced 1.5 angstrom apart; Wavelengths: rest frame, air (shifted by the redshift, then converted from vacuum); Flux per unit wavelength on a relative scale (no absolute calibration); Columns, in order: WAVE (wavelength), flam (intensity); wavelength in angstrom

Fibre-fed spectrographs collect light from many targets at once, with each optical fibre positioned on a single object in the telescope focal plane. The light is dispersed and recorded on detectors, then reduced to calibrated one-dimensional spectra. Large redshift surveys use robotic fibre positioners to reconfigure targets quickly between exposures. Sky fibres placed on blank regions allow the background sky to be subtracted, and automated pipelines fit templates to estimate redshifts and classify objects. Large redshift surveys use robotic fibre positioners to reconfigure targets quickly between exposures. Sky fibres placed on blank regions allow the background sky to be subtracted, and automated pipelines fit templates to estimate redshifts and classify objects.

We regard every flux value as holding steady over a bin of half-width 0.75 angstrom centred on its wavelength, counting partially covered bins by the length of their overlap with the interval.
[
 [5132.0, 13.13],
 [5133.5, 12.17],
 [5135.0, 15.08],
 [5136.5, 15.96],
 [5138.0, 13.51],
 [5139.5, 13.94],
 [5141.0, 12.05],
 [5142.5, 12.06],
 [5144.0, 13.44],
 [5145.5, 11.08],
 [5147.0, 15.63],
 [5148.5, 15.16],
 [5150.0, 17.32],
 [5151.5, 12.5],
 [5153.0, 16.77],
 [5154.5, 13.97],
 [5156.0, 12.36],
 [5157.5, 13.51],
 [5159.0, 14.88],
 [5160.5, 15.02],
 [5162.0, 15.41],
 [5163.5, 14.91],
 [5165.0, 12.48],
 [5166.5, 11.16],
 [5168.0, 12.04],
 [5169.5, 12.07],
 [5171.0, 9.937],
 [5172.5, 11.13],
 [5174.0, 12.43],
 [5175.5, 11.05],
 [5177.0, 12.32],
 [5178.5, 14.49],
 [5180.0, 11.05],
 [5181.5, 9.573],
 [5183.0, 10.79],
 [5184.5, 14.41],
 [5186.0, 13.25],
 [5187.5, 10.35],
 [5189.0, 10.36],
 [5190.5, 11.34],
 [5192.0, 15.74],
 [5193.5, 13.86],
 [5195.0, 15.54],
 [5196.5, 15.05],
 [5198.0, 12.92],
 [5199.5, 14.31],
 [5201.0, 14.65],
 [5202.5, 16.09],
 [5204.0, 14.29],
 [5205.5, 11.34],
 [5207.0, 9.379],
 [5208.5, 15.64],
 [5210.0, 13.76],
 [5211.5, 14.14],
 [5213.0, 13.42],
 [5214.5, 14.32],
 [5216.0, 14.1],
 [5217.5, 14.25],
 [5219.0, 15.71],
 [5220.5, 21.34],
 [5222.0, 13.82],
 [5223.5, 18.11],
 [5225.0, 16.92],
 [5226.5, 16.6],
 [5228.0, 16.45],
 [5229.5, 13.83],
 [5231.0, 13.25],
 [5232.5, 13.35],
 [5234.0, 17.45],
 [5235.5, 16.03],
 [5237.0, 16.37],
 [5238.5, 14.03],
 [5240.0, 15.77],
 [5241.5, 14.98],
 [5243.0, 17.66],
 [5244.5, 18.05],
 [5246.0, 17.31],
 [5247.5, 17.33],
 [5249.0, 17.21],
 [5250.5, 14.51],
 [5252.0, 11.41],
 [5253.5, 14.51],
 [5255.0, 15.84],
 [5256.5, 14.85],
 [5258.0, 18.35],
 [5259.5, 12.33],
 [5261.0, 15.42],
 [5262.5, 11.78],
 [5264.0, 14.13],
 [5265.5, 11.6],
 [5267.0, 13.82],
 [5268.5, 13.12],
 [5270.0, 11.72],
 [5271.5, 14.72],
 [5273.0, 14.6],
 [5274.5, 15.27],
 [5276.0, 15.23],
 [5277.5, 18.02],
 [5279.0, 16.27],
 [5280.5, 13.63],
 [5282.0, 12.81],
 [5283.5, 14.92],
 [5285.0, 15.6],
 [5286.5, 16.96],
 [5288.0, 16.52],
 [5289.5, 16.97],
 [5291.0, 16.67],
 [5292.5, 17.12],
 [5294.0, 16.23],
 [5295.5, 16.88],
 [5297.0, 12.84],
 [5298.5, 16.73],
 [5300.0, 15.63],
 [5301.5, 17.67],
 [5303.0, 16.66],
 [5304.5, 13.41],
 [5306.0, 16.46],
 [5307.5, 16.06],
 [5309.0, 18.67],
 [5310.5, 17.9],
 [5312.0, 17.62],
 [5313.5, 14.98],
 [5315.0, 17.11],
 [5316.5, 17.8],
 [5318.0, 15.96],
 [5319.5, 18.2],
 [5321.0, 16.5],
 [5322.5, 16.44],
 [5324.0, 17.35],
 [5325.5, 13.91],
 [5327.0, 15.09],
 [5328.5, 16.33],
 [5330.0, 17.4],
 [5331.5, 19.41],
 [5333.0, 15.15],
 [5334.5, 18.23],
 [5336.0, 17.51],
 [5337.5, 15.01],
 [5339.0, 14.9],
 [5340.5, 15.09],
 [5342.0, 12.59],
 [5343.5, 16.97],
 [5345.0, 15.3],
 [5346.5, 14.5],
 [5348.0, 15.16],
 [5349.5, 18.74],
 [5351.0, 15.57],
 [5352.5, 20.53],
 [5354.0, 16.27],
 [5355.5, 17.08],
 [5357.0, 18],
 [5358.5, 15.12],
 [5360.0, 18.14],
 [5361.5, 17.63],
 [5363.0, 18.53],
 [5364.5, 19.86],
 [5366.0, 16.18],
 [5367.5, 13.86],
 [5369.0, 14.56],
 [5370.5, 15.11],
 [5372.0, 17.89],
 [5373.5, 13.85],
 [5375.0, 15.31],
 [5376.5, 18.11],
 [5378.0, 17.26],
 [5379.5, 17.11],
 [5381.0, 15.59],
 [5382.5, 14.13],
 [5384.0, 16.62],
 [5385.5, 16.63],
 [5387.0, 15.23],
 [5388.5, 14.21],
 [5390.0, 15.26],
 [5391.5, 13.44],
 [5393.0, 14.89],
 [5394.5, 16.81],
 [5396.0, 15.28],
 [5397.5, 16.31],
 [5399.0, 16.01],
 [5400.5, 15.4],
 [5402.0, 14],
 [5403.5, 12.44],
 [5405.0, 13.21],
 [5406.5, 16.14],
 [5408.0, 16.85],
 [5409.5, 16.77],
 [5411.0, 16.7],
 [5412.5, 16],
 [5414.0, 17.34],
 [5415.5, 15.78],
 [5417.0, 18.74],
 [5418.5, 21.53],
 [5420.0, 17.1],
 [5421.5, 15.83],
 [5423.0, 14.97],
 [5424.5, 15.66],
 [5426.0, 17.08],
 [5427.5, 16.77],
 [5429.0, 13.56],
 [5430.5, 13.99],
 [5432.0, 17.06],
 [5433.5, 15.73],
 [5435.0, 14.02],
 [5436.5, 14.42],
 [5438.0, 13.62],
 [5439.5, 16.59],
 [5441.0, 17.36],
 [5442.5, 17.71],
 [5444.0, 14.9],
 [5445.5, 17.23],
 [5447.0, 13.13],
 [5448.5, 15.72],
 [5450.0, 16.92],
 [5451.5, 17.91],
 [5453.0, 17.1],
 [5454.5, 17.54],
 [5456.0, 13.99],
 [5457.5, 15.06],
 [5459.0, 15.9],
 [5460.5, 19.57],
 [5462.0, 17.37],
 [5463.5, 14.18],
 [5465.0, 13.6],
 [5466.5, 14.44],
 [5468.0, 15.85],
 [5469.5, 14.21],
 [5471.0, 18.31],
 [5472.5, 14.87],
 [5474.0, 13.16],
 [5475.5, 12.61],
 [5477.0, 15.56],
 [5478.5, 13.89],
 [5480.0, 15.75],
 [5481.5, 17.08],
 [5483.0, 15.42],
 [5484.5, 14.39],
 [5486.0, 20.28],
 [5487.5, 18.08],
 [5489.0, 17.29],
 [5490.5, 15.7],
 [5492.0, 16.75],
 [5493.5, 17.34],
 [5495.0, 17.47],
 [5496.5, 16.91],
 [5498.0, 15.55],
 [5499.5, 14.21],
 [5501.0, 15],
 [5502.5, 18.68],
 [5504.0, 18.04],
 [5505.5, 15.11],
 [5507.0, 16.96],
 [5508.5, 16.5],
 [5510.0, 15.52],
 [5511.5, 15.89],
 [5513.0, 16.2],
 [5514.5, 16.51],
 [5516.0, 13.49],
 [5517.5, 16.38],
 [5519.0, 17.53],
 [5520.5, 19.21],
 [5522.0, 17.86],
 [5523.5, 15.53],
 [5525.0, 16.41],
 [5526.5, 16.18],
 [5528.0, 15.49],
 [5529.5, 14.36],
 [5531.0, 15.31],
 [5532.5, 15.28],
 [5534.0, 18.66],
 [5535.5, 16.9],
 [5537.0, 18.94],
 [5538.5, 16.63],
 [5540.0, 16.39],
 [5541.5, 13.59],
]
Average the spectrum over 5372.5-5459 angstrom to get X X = 15.9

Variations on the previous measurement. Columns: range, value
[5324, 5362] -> 16.4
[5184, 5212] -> 13.5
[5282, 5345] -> 16.3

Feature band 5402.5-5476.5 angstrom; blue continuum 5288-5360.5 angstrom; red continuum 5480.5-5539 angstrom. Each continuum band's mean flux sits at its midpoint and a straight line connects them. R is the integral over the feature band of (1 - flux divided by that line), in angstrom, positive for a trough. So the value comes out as 3.0 angstrom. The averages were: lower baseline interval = 16.5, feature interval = 15.8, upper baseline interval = 16.5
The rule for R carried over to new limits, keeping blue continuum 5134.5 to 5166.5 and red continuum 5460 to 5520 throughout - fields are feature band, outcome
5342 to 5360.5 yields -1.6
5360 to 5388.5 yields -1.7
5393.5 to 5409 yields 0.3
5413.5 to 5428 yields -1.3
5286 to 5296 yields -1.3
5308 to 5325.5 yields -2.3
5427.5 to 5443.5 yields 0.3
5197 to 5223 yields 0.1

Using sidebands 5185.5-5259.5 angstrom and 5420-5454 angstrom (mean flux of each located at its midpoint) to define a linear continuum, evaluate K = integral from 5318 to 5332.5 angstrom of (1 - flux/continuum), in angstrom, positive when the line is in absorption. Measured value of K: -1.3 angstrom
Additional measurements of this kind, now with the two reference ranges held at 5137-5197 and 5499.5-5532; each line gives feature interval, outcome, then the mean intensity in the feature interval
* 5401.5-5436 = -1.4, 16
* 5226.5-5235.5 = -0.9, 15.1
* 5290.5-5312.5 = -3.2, 16.4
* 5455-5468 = 0.1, 15.6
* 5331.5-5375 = -4.7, 16.4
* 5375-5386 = -1.0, 16.4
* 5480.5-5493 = -0.7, 16.9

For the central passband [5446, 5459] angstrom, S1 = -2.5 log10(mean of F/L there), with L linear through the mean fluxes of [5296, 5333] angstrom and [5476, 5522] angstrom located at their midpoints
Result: 0.03 mag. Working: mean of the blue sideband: 16.5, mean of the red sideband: 16.4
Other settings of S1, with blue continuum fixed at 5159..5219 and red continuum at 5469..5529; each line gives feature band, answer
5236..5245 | -0.18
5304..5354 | -0.14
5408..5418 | -0.11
